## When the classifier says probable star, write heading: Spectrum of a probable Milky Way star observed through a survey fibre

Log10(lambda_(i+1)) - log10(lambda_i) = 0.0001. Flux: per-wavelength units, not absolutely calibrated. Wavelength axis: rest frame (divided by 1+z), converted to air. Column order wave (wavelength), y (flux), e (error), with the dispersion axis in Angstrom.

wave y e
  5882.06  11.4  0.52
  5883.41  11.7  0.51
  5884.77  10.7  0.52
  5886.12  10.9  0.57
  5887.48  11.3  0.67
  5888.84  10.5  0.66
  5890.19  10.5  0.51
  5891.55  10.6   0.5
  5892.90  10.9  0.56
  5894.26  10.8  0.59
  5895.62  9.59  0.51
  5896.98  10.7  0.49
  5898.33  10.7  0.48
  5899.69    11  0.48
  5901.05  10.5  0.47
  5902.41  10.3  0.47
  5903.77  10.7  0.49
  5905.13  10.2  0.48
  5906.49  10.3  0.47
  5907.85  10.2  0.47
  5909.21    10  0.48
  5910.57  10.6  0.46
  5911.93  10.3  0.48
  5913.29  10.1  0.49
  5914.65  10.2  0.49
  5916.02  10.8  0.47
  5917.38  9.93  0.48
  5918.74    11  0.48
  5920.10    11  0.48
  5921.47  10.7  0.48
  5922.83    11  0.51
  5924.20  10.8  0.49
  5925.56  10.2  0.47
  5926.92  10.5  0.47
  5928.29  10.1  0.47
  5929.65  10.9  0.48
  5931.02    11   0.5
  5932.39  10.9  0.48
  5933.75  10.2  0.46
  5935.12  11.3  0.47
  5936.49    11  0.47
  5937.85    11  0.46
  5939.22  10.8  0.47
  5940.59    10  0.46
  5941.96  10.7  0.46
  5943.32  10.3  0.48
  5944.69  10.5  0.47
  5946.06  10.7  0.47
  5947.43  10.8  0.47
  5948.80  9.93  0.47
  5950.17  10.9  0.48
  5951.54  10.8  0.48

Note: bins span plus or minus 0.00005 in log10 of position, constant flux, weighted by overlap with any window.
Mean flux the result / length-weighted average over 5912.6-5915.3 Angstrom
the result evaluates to 10.2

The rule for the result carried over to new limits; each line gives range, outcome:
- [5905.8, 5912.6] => 10.3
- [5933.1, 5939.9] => 10.9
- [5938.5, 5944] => 10.5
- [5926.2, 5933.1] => 10.7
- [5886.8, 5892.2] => 10.7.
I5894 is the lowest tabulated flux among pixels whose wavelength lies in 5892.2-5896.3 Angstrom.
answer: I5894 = 9.59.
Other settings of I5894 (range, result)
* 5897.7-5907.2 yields 10.2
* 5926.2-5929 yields 10.1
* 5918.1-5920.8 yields 11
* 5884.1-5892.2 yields 10.5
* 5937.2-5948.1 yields 10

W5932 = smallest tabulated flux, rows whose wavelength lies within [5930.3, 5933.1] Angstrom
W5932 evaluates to 10.9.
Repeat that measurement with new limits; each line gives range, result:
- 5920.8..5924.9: 10.7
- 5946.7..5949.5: 9.93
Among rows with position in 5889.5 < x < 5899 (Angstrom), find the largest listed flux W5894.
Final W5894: 10.9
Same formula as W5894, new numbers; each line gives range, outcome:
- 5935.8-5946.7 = 11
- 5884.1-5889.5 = 11.3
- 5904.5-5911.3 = 10.6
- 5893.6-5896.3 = 10.8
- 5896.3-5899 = 10.7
